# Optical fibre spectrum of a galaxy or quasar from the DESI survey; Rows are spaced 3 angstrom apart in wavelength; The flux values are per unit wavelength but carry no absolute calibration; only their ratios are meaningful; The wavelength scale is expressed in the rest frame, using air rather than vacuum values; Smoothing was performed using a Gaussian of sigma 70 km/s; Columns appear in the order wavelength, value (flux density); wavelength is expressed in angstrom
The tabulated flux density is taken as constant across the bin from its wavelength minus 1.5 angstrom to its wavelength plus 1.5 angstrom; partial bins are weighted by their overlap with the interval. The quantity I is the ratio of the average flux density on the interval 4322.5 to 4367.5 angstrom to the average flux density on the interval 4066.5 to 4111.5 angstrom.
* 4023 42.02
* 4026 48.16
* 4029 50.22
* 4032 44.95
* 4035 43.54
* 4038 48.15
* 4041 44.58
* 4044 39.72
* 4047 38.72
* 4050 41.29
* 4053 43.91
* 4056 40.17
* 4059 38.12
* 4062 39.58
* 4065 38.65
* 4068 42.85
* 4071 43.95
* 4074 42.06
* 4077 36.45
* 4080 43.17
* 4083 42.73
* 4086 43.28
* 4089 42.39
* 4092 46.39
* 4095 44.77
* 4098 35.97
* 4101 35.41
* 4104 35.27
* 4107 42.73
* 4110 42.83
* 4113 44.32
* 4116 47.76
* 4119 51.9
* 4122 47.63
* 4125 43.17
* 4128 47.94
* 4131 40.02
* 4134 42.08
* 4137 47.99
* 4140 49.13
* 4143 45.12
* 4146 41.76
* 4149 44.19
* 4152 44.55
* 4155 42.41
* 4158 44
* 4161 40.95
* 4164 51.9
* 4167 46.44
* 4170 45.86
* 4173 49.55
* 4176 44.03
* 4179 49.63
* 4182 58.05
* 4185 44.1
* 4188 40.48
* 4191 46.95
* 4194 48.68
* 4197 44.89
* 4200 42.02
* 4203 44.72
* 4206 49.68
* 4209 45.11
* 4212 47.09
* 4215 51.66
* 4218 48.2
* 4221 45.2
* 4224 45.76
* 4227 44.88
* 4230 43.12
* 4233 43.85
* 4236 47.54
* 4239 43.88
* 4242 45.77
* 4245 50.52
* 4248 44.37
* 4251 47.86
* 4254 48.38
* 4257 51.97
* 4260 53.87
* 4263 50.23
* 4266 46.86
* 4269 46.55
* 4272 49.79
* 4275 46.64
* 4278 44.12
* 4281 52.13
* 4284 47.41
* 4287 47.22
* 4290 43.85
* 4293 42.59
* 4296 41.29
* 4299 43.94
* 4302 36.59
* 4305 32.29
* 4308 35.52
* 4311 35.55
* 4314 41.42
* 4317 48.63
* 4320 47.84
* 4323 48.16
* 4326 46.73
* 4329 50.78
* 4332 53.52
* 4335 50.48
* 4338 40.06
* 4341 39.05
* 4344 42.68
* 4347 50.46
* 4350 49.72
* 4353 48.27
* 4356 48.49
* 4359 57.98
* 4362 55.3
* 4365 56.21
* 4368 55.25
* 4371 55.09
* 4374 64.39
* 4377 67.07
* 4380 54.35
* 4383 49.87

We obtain 1.19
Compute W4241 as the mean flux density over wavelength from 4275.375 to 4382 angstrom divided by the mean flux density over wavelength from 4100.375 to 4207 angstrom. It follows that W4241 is 1.06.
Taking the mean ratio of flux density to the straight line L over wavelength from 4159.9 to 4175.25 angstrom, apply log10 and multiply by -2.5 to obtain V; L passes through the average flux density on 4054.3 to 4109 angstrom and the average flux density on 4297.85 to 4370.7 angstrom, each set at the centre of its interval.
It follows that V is -0.10 mag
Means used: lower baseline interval 40.8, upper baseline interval 46.6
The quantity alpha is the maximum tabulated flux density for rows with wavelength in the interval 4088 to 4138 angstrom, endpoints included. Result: 51.9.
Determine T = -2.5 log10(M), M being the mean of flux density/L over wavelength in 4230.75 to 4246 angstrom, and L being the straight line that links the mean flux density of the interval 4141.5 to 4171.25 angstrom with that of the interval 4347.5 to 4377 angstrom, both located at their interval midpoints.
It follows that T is 0.06 mag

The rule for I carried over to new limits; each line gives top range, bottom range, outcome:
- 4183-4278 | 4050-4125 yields 1.11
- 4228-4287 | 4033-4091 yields 1.14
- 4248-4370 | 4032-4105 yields 1.13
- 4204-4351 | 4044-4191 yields 1.05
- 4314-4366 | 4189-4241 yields 1.06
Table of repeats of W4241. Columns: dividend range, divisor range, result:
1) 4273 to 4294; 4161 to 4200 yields 0.99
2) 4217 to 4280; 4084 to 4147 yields 1.08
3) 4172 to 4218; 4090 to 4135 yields 1.09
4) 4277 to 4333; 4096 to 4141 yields 1.01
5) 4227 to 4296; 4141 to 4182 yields 1.02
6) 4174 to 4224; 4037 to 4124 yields 1.11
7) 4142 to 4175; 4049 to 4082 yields 1.10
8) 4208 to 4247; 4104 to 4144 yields 1.03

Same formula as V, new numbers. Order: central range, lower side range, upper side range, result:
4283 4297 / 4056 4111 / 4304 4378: 0.07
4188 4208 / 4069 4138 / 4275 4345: -0.05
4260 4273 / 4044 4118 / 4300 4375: -0.07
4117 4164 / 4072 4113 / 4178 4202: -0.03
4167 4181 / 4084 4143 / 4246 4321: -0.08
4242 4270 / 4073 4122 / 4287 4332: -0.14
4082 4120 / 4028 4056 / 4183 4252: 0.04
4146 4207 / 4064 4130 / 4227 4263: -0.02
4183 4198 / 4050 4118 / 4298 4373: -0.04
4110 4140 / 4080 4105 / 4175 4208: -0.07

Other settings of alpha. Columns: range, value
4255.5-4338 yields 53.87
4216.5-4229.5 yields 48.2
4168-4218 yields 58.05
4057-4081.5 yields 43.95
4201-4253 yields 51.66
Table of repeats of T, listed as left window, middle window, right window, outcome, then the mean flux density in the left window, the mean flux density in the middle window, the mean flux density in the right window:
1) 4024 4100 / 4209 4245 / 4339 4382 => 0.047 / 42.5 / 46.2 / 53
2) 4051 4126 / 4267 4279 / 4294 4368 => -0.042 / 42.2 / 46.9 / 46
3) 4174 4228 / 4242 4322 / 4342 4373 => 0.093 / 46.8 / 45.3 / 51.9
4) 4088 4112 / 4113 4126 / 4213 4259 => -0.141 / 40.8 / 47.4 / 46.9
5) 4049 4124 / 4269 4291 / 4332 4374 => 0.021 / 42.2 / 47.3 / 50.6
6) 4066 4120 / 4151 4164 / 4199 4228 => 0.016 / 42.3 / 43.9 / 46.5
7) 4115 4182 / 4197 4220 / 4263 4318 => -0.041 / 46.1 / 46.8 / 43.6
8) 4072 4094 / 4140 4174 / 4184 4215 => -0.018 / 42.4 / 45.3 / 45.7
